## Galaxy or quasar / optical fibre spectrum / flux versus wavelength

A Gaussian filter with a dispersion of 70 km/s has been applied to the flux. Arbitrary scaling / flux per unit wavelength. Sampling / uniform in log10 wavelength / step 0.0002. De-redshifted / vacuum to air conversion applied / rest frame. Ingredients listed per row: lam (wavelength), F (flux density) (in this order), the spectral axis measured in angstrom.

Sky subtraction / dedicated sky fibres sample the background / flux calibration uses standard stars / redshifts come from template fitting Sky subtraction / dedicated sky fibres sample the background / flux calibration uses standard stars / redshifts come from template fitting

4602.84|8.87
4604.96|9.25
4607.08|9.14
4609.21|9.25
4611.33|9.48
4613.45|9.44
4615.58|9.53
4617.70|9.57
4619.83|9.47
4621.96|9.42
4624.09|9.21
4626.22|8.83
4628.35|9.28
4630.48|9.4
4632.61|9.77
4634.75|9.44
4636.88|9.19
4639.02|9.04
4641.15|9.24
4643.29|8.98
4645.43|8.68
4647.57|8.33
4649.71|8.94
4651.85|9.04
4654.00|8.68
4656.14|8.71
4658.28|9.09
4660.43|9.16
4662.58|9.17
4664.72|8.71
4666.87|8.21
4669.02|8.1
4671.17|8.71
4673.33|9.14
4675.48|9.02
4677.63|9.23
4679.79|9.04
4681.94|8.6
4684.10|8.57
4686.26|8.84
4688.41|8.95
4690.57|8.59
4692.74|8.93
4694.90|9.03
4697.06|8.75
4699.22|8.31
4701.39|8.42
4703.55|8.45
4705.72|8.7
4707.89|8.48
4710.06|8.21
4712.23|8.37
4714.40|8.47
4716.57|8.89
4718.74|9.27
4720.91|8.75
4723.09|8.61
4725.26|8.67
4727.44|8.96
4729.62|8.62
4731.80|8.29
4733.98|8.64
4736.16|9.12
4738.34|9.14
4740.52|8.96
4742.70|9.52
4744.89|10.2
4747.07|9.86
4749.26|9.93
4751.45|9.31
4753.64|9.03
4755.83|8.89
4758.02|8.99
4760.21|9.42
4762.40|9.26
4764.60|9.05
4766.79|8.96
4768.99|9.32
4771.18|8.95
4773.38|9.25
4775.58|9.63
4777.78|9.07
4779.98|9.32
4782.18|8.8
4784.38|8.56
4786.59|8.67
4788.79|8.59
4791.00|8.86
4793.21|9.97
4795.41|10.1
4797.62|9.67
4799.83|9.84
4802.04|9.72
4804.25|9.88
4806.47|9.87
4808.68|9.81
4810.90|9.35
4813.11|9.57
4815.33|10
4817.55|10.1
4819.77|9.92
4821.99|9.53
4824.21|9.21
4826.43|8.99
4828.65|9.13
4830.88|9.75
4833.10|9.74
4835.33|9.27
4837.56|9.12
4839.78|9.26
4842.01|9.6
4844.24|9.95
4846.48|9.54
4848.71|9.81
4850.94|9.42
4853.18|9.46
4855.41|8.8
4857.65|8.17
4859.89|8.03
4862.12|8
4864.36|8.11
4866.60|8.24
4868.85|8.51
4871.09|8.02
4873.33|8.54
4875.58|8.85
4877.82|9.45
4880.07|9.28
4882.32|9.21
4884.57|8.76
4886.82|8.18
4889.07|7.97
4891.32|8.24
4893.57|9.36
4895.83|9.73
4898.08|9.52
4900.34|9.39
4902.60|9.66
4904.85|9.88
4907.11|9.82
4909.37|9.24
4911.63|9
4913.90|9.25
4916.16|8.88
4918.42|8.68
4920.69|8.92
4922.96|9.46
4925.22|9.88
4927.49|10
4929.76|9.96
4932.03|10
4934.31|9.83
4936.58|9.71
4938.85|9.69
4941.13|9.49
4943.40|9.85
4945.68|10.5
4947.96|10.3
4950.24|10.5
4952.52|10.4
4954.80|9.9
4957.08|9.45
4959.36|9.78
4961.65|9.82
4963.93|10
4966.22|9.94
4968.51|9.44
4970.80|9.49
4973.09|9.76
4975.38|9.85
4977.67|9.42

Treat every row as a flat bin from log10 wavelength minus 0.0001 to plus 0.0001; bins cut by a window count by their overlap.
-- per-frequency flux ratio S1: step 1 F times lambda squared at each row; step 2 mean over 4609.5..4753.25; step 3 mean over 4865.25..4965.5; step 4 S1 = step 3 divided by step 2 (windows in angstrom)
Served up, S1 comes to 1.16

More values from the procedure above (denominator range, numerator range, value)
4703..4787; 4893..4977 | 1.16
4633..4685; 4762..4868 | 1.11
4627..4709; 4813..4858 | 1.15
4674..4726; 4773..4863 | 1.13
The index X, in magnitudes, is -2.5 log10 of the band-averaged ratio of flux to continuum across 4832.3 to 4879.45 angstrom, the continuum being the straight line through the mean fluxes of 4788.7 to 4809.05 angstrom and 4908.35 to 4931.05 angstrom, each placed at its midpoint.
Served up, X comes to 0.07 mag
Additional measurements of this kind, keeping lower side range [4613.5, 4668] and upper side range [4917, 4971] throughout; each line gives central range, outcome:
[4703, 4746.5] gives 0.054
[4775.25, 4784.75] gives 0.039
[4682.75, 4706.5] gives 0.064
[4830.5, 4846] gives 0.003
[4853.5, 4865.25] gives 0.156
